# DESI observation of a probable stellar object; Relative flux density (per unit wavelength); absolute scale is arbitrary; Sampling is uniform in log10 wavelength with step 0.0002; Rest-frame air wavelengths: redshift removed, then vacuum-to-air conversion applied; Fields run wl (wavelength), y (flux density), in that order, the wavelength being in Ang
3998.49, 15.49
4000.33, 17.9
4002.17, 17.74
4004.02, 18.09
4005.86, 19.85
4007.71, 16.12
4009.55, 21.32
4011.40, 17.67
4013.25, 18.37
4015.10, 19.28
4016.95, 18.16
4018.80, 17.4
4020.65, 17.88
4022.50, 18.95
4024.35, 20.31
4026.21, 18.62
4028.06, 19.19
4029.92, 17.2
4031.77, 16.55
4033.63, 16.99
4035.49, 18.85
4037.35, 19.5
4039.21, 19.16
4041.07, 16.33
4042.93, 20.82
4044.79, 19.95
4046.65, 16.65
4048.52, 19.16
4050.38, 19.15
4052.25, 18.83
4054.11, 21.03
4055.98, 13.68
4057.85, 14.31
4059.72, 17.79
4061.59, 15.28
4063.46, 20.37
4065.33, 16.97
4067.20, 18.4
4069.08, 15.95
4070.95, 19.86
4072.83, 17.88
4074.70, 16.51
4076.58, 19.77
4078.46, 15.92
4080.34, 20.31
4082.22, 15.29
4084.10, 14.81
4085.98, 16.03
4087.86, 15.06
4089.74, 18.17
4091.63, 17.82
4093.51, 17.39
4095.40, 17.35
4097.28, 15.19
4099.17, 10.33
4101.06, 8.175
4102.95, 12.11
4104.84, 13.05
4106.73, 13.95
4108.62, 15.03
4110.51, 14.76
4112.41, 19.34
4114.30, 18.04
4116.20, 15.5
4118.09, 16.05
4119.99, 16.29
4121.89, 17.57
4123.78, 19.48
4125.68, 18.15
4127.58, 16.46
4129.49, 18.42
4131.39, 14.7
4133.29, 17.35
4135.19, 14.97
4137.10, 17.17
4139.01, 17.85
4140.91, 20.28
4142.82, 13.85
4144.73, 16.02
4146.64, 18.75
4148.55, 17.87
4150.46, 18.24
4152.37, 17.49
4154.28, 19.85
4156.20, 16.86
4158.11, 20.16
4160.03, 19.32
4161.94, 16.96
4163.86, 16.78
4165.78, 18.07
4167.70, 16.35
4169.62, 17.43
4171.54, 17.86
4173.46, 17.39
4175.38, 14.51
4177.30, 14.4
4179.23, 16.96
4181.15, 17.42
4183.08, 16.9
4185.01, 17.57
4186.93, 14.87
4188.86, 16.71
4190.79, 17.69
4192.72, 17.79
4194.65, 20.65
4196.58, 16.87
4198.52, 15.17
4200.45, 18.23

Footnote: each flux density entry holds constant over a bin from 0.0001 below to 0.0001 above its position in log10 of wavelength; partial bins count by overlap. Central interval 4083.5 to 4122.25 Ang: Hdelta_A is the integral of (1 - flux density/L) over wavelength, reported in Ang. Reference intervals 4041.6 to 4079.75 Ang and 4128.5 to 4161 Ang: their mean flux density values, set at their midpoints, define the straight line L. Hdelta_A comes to 5.35 Ang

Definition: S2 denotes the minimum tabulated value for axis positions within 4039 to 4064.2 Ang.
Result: 13.68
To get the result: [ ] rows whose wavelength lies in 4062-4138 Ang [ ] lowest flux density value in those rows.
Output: 8.175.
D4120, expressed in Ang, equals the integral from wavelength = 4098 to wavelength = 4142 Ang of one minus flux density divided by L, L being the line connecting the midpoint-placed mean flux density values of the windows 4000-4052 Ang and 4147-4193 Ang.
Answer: 4.58 Ang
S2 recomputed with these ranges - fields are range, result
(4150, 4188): 14.4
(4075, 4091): 14.81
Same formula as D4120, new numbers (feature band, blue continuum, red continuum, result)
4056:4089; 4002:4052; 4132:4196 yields 2.0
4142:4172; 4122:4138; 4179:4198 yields -0.7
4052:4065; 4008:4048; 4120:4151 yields 0.7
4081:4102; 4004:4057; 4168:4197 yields 3.2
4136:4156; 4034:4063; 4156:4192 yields -0.5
